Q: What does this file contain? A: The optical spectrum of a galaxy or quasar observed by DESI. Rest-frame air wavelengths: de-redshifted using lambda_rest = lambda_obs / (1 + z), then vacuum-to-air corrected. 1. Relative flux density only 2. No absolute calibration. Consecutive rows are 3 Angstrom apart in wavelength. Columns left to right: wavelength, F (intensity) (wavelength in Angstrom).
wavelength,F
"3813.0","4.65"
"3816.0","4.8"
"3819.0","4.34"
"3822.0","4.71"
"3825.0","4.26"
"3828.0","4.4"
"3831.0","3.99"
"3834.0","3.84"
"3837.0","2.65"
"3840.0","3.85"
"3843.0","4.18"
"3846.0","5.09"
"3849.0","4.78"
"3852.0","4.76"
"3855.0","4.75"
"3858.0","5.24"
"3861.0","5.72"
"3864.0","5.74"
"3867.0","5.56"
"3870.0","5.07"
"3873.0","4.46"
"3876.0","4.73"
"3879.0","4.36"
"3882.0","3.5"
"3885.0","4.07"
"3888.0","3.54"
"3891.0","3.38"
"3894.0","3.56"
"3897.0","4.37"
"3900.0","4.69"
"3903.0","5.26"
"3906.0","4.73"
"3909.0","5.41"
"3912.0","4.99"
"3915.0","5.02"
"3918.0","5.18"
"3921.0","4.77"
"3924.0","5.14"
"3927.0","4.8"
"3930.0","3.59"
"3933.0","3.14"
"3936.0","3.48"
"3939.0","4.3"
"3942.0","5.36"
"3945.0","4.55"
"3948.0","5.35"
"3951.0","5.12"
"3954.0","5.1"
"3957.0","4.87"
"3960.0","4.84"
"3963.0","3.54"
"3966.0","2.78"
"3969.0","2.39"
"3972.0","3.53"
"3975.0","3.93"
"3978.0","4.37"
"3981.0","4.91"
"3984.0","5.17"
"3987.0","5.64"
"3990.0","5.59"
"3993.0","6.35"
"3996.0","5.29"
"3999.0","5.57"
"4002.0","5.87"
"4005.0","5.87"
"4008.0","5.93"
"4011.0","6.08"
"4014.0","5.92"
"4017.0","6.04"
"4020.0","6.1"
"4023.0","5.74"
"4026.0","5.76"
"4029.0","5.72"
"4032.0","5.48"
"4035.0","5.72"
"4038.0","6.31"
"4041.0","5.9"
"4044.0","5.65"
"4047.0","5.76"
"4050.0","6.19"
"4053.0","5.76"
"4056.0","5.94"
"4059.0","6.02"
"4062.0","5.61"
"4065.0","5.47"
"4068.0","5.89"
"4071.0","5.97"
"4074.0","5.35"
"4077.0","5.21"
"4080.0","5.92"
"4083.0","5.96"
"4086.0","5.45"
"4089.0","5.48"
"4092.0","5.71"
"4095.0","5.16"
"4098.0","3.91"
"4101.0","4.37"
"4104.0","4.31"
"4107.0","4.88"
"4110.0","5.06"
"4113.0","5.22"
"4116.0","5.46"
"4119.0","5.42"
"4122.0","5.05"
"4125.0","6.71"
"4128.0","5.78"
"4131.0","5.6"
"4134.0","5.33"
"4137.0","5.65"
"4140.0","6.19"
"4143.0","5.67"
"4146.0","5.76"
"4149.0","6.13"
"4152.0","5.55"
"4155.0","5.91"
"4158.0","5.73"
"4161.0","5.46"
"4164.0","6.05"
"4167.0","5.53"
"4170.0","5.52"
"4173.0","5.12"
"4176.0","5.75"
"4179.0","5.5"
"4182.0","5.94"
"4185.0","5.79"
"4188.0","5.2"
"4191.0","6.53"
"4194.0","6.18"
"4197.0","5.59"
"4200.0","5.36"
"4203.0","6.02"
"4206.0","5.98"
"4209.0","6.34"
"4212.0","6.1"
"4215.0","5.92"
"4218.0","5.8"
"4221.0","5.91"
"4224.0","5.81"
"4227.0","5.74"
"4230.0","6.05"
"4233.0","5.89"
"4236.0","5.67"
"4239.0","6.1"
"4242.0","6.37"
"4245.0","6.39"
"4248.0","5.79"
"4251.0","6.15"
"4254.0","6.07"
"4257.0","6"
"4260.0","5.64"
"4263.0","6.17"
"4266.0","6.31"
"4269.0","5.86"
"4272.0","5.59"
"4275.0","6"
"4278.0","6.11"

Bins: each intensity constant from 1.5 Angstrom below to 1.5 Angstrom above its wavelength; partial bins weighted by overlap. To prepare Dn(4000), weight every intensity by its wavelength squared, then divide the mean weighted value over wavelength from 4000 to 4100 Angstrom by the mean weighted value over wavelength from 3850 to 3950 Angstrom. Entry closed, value 1.3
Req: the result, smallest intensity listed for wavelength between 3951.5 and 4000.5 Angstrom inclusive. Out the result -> 2.39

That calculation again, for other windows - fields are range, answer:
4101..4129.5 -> 4.31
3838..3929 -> 3.38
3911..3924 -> 4.77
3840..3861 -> 3.85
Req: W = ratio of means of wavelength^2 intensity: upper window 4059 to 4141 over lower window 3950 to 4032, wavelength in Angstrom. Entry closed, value 1.1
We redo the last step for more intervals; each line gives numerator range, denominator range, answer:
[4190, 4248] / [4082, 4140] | 1.19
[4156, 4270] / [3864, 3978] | 1.54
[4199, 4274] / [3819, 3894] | 1.63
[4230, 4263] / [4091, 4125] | 1.28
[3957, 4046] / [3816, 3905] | 1.27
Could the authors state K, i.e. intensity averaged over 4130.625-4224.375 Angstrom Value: 5.78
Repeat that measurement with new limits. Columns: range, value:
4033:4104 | 5.57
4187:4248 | 5.95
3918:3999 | 4.57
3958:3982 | 3.79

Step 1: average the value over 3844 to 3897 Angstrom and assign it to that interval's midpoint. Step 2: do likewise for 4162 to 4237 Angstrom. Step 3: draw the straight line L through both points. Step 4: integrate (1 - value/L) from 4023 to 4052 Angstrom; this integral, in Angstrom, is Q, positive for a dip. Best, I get -3.4 Angstrom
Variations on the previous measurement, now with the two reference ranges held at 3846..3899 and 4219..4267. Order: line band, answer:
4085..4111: 2.5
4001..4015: -2.3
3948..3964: 0.3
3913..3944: 2.0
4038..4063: -3.0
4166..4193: 0.4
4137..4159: -0.8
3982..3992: -0.9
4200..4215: -0.4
